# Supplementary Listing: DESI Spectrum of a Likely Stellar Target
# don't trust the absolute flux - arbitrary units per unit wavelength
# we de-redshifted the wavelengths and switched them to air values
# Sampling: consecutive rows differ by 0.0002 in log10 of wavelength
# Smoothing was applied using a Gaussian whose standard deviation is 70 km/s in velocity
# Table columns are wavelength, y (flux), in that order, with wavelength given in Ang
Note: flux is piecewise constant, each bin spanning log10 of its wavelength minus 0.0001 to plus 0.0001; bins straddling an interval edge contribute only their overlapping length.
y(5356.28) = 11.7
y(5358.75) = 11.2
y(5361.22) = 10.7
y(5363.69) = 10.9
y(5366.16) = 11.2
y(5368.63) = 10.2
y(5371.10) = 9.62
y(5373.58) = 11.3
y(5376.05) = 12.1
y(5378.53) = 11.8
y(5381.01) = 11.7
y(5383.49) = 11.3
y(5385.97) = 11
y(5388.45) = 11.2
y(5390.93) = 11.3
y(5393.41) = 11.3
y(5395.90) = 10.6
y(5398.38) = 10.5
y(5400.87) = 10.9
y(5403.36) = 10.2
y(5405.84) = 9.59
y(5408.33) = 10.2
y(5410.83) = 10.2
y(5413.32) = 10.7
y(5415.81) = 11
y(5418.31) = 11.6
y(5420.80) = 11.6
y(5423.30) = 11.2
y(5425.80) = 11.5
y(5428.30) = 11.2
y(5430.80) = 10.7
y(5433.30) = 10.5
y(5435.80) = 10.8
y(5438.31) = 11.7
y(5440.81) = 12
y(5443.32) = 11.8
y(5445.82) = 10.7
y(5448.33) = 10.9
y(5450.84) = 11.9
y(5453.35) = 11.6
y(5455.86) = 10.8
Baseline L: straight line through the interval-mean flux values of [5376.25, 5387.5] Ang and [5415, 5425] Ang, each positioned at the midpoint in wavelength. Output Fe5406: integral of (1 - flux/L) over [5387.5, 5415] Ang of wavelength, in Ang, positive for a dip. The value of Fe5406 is 2.0 Ang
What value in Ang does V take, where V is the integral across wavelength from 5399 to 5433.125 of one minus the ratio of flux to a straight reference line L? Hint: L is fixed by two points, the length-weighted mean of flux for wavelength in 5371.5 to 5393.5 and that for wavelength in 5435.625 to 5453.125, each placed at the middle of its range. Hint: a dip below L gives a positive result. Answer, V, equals 1.8 Ang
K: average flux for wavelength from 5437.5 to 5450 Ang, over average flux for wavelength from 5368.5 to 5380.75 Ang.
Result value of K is 1.03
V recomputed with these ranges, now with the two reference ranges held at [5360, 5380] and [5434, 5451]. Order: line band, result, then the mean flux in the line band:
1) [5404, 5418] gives 1.0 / 10.4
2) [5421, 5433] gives 0.1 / 11.1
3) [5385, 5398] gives 0.1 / 11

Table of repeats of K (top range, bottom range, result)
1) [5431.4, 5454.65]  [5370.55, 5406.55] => 1.03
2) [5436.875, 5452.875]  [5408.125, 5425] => 1.05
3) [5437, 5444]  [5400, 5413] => 1.16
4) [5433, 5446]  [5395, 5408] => 1.10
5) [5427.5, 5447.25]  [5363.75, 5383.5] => 1.00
